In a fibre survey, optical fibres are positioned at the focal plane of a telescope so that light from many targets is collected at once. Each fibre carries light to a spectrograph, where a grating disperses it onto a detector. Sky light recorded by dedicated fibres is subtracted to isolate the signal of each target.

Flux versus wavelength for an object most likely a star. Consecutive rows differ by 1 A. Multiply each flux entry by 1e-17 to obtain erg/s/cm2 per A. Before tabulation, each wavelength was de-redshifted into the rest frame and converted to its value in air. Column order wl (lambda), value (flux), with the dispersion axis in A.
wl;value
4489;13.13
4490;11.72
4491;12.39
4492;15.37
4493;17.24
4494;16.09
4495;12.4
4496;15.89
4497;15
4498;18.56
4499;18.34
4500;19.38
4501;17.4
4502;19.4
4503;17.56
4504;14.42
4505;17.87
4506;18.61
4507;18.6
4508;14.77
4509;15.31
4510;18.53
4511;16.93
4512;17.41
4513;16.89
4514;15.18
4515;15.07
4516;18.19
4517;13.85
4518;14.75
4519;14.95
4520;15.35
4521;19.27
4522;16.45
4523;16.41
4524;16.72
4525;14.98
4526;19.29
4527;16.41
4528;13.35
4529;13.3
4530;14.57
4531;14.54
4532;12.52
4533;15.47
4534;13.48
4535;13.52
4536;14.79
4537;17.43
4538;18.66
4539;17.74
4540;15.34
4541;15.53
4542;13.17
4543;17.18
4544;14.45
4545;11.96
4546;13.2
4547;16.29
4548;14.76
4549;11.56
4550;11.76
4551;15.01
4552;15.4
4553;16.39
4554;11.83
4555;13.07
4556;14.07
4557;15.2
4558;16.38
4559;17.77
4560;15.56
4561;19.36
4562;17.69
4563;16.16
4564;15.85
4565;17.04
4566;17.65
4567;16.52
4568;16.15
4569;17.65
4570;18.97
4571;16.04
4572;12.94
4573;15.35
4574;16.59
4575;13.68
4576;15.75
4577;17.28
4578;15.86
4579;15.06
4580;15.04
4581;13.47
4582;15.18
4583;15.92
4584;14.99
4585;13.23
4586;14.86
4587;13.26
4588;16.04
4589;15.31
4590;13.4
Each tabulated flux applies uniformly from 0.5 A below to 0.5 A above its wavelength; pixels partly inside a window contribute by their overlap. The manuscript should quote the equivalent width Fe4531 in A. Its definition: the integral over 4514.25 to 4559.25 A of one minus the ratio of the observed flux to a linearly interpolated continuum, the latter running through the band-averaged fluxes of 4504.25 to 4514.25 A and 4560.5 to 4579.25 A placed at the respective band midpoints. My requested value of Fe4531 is 4.3 A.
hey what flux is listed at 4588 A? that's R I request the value 16.04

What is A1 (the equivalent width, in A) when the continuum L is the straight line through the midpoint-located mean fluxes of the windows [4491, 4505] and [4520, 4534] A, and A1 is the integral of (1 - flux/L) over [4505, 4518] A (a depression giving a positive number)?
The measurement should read -0.4 A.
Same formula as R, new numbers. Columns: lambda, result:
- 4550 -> 11.76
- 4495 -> 12.4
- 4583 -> 15.92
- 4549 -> 11.56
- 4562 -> 17.69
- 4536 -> 14.79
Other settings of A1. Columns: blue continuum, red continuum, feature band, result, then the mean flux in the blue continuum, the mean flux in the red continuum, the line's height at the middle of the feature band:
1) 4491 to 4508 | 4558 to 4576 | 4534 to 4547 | 1.1 A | 16.8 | 16.5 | 16.6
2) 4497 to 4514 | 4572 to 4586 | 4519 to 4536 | 1.4 A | 17.4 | 15.1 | 16.7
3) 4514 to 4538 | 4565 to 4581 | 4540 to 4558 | 1.7 A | 15.5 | 16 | 15.7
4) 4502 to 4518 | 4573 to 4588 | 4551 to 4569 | -0.6 A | 16.6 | 15.1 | 15.5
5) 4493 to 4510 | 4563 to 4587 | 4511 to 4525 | 0.4 A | 16.9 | 15.7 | 16.6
